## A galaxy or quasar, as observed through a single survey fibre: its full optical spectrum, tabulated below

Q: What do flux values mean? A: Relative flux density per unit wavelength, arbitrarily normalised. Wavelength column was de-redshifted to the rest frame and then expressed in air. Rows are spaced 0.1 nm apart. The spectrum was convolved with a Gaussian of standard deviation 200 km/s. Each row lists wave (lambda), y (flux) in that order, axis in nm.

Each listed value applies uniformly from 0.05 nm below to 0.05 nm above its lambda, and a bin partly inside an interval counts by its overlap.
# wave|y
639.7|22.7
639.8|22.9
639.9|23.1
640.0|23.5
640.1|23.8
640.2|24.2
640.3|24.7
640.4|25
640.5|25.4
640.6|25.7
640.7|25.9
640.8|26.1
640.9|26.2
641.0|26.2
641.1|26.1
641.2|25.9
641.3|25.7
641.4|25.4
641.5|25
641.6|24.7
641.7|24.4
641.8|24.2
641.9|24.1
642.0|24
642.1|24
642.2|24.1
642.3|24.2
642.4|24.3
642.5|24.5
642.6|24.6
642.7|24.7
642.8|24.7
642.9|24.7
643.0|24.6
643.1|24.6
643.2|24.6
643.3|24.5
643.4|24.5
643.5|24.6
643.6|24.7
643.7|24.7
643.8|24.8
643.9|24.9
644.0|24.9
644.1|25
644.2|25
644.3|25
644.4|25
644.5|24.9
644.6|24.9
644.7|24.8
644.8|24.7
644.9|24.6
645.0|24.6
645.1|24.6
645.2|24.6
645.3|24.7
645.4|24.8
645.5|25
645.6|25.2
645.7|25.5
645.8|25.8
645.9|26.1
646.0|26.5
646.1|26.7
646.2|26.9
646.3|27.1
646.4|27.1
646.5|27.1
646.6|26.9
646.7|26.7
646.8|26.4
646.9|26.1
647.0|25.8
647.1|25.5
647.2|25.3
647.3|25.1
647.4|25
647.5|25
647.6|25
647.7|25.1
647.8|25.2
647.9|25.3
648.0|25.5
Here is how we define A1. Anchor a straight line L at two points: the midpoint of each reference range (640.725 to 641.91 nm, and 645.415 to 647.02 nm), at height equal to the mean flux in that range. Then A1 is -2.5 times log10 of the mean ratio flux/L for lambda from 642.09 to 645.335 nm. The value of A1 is 0.05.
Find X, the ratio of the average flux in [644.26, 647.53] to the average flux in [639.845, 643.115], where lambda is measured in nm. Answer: 1.0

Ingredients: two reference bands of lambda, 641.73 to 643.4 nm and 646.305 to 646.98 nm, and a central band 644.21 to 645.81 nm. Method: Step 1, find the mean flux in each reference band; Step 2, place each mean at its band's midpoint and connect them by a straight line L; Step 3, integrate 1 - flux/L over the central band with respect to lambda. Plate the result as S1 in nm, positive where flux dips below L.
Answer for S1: 0.05 nm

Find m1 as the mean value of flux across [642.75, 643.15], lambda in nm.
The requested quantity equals 24.6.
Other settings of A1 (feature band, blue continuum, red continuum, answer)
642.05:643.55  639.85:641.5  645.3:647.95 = 0.040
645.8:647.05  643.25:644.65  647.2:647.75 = -0.067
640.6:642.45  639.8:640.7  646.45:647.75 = -0.016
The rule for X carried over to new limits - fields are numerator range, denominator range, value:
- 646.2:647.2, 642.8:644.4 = 1.07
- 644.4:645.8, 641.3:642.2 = 1.01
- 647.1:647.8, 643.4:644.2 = 1.01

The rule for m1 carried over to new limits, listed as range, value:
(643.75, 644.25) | 24.9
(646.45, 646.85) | 26.8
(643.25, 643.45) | 24.5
